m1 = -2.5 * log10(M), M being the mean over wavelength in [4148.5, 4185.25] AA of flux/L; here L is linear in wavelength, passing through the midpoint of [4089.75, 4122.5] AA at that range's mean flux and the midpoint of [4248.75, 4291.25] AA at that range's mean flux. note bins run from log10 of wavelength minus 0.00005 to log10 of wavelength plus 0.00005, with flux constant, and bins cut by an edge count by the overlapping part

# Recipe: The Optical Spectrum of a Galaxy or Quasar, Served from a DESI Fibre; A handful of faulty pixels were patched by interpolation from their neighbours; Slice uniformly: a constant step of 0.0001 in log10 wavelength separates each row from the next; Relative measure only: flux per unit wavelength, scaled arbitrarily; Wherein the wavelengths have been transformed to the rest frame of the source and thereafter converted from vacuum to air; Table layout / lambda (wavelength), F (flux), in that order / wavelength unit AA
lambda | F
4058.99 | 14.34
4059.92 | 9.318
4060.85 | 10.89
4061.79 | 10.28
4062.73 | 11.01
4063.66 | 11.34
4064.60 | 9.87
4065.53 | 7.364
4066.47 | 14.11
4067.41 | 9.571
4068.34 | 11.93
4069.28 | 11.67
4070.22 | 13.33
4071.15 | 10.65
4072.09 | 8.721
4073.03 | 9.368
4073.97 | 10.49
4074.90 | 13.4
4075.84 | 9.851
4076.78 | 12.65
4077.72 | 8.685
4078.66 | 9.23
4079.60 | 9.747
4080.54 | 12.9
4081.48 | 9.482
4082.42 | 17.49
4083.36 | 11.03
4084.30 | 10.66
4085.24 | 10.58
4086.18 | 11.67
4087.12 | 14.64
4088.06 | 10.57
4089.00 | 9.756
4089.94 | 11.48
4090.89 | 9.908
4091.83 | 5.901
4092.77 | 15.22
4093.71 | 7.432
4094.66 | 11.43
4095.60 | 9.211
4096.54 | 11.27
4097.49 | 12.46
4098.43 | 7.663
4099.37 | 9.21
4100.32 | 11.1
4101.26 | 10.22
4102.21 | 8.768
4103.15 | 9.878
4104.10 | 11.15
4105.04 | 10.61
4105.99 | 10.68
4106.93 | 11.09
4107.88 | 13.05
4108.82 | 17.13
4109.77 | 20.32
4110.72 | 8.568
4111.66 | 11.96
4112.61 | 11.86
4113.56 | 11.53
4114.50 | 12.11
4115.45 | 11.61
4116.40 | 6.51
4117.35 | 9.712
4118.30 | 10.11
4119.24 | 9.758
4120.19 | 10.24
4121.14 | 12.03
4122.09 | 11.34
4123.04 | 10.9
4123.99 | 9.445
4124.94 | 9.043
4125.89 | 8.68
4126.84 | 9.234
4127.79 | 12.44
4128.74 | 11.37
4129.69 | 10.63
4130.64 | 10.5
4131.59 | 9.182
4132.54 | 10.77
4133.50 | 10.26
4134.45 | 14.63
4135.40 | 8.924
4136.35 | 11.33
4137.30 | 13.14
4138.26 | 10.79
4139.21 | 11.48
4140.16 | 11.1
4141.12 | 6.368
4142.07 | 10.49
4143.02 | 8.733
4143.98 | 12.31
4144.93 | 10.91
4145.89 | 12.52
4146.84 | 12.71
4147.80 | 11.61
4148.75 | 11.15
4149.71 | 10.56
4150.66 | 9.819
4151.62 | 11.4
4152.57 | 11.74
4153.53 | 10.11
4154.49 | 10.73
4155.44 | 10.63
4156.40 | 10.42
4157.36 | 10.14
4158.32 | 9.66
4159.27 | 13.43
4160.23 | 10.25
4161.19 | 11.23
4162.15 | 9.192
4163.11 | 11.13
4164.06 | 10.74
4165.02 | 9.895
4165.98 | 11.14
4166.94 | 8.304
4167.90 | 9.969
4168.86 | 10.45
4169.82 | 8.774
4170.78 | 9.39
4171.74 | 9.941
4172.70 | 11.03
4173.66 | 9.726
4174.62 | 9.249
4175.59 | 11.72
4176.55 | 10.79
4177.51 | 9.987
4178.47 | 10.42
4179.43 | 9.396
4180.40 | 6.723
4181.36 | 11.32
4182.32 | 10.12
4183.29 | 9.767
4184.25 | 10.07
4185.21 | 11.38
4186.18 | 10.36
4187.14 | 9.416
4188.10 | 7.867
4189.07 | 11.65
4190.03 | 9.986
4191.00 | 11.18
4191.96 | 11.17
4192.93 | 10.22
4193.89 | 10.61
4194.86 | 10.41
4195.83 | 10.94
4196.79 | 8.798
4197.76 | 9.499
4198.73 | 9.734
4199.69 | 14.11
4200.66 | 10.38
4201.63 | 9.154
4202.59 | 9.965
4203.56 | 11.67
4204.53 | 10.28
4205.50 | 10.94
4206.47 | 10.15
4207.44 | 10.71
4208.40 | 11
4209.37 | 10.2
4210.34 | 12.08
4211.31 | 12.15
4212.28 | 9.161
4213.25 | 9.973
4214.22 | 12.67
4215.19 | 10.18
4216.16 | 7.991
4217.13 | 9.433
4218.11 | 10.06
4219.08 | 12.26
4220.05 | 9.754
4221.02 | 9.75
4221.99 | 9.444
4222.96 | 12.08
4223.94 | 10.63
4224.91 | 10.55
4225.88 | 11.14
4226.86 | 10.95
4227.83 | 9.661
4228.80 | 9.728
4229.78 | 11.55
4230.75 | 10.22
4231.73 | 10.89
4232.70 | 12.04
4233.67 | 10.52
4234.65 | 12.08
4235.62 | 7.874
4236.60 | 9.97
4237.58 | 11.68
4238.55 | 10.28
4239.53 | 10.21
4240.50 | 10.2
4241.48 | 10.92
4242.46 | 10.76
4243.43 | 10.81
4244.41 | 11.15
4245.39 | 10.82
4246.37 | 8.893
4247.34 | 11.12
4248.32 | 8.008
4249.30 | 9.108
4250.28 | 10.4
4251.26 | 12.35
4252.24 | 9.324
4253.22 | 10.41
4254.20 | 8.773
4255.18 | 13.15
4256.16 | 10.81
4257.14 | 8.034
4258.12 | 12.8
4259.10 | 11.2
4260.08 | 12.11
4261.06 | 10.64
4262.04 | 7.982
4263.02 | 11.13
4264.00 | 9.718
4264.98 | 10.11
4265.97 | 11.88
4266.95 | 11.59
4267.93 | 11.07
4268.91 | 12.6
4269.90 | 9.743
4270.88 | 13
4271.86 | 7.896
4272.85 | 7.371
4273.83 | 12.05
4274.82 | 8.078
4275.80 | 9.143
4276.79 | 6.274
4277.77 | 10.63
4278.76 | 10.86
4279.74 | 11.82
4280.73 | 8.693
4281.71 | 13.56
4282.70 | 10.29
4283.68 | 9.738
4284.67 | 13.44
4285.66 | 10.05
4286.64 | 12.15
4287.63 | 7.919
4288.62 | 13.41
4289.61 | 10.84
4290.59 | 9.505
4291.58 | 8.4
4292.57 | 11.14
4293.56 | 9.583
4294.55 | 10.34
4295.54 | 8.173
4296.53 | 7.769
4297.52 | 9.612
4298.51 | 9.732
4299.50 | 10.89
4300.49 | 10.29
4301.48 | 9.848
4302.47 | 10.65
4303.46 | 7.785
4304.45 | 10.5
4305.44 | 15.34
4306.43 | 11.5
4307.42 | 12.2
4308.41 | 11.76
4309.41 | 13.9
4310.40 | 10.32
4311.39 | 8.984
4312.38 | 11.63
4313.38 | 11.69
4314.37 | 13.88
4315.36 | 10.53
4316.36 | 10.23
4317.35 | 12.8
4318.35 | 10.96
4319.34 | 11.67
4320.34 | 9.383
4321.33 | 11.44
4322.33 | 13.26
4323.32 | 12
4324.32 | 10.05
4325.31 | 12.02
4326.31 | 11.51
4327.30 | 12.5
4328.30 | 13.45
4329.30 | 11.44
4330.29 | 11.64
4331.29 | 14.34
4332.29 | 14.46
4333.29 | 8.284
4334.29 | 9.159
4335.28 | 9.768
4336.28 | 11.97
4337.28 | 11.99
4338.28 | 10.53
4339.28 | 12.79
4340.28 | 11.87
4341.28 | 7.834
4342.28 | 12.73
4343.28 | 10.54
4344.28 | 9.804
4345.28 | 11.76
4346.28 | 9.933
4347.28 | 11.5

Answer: 0.049 mag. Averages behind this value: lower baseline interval 10.9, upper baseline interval 10.5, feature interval 10.3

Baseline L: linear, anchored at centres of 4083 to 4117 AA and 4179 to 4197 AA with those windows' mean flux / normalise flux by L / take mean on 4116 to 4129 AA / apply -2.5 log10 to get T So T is 0.078 mag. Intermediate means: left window 11.1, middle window 10.1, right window 10.1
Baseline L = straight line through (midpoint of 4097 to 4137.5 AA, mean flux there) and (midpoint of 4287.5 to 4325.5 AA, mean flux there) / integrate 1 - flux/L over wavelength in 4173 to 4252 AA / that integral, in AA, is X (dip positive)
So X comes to 3.5 AA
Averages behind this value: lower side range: 10.9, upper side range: 10.8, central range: 10.4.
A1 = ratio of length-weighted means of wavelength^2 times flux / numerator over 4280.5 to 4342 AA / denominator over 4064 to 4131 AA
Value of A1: 1.1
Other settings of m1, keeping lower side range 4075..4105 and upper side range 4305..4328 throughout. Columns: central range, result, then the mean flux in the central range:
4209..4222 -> 0.09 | 10.4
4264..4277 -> 0.14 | 10.1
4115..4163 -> 0.03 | 10.6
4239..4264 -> 0.10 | 10.4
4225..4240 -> 0.08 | 10.6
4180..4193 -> 0.11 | 10.1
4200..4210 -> 0.07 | 10.5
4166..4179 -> 0.11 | 10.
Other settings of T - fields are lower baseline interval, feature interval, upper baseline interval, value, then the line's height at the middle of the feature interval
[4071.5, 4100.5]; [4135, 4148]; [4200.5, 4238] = -0.02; 10.7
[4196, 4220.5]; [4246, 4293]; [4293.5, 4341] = 0.05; 10.9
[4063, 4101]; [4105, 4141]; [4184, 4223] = -0.04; 10.7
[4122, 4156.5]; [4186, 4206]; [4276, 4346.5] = 0.04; 10.8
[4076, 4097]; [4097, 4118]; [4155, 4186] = -0.05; 10.8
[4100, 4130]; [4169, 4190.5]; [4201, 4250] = 0.08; 10.7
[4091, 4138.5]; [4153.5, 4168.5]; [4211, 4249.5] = 0.02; 10.7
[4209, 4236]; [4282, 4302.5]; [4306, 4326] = 0.11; 11.3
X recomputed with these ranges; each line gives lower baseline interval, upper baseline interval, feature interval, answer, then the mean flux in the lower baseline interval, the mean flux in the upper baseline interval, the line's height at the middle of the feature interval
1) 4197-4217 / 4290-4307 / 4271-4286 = 0.2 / 10.6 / 10.1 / 10.2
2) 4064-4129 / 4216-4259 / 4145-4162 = -0.5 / 10.9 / 10.4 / 10.7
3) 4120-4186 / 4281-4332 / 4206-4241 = 0.8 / 10.5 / 11.1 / 10.8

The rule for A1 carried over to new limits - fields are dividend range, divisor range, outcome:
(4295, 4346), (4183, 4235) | 1.12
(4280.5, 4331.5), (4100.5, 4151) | 1.10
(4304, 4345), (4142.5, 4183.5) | 1.19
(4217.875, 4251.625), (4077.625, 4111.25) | 1.01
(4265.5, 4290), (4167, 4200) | 1.09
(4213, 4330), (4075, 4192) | 1.07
